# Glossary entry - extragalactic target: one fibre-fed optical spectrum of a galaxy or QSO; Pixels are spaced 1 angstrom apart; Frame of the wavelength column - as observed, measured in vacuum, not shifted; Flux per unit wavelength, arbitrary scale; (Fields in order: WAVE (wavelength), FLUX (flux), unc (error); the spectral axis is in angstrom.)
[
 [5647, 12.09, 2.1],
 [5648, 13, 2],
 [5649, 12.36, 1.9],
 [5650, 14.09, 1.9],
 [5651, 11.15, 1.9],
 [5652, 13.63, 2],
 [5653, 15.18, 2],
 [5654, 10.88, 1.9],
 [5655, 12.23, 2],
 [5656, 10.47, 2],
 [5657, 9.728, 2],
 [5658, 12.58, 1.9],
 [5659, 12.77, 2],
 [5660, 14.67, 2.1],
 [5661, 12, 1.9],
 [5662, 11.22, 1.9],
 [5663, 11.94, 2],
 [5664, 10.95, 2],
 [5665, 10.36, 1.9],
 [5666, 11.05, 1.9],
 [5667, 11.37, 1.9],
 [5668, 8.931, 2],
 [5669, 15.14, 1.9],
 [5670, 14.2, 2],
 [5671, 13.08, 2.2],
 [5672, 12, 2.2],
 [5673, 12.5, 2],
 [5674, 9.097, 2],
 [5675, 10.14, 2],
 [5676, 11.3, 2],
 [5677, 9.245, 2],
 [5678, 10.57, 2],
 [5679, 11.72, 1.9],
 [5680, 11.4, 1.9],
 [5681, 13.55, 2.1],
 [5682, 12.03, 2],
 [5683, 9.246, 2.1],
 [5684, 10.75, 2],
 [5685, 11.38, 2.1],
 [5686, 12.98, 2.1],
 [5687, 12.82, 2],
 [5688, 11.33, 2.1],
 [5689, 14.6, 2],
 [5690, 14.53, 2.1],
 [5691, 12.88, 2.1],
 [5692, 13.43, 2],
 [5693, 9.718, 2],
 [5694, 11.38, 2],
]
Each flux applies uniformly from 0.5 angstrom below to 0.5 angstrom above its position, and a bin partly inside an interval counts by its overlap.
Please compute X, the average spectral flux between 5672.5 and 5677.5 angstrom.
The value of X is 10.5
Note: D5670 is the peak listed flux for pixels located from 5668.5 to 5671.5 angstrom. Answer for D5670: 15.14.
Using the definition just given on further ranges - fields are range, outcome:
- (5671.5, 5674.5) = 12.5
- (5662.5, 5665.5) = 11.94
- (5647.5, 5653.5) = 15.18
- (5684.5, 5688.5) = 12.98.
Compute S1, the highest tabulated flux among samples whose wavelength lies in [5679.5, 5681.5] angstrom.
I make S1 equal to 13.55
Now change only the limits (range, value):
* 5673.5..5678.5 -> 11.3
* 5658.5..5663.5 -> 14.67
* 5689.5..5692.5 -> 14.53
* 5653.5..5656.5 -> 12.23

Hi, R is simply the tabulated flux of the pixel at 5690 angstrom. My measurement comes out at 14.53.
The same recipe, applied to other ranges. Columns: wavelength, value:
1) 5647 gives 12.09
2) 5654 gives 10.88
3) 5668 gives 8.931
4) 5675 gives 10.14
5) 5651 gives 11.15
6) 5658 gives 12.58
